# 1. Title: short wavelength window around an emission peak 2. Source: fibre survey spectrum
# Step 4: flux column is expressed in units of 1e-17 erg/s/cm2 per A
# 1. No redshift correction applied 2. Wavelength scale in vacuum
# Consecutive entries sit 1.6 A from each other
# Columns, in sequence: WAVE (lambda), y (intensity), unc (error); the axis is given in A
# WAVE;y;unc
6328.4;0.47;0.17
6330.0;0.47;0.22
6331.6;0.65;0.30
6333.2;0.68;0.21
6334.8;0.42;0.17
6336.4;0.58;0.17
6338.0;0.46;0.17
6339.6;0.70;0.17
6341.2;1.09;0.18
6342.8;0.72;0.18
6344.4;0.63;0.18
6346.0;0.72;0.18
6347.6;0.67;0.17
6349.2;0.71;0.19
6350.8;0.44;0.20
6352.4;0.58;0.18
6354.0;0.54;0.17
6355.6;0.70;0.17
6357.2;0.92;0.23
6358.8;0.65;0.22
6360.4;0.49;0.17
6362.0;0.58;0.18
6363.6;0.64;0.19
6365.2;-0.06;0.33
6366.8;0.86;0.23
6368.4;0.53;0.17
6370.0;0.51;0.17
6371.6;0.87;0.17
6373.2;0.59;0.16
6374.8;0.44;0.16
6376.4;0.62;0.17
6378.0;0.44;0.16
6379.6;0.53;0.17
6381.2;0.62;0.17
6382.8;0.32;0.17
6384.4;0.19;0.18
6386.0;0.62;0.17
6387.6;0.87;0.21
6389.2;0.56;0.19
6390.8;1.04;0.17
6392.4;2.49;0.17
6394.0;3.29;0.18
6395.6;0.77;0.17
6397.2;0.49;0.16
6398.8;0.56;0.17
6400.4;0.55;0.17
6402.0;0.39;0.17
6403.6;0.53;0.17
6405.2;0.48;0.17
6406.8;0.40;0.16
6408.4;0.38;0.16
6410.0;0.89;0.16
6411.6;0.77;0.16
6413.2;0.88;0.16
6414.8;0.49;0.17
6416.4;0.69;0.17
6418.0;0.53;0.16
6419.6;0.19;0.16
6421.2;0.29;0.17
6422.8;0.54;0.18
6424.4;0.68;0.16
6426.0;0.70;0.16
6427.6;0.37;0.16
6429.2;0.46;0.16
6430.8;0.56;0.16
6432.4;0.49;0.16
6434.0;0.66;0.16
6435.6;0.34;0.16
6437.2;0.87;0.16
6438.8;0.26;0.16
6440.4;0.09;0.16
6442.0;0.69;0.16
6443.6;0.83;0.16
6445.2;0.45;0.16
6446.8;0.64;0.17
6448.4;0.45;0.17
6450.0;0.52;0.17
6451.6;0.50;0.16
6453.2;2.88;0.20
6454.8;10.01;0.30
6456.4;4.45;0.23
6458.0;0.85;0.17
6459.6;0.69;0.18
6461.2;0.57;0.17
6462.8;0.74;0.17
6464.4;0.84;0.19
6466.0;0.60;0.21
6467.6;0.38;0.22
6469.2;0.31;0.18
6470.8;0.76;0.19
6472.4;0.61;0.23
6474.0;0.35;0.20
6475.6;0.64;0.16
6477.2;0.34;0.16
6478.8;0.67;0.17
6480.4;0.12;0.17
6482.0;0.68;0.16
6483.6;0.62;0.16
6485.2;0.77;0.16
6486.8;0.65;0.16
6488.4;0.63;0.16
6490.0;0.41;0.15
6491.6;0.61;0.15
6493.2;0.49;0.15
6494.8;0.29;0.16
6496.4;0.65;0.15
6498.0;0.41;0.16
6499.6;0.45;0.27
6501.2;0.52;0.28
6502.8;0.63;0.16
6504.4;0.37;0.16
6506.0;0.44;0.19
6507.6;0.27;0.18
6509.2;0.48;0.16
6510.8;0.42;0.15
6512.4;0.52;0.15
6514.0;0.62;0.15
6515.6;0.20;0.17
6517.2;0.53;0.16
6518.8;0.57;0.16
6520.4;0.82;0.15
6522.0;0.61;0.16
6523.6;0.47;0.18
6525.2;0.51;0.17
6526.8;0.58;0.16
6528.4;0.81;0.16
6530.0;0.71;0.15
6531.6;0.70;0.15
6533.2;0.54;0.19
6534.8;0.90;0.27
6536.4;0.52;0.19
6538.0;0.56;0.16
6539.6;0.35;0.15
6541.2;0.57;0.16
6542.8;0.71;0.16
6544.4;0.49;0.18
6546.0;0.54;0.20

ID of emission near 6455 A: [O III] 5007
